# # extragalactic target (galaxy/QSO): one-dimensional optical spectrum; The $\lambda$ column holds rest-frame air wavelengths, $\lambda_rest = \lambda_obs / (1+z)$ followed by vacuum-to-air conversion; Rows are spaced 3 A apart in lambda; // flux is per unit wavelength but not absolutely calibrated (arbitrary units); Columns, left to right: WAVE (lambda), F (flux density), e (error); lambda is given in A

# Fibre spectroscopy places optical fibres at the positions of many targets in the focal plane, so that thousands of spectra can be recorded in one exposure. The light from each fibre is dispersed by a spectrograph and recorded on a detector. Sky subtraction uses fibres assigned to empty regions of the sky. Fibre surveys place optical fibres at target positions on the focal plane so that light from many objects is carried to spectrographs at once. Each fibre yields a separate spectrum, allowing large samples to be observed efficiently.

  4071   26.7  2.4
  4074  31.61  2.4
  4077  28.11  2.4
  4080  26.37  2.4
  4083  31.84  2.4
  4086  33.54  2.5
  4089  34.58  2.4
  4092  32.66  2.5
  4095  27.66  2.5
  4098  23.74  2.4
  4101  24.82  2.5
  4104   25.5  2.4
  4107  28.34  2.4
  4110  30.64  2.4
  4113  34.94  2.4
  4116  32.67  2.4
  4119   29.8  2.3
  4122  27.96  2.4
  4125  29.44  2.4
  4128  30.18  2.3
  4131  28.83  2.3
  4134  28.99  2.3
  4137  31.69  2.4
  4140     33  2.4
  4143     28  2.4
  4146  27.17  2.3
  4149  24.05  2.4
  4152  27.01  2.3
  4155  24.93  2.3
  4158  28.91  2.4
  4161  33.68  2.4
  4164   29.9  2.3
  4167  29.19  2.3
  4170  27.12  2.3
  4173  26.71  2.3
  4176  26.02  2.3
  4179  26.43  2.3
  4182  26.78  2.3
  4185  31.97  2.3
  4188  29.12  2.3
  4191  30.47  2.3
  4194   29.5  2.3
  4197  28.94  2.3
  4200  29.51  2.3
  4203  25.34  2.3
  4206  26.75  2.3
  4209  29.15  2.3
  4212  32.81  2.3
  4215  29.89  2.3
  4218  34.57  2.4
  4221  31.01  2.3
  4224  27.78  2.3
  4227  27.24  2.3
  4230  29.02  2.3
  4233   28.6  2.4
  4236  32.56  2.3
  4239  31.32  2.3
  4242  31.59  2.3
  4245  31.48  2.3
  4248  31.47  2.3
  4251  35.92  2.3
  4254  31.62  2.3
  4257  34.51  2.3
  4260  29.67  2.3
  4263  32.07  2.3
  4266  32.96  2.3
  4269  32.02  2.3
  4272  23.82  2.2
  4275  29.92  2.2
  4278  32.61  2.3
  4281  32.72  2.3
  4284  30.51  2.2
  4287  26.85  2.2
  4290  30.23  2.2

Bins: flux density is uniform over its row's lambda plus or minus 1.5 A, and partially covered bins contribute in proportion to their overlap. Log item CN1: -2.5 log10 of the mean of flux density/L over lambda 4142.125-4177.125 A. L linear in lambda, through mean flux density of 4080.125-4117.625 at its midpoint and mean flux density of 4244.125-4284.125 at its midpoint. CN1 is 0.10 mag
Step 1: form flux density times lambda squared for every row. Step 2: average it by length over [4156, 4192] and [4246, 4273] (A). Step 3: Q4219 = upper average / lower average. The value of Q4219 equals 1.1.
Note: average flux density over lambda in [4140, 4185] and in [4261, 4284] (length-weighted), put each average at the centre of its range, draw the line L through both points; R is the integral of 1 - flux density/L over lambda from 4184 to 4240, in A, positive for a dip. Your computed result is -1.00 A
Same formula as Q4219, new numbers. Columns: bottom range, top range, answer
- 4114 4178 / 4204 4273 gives 1.12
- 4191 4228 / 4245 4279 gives 1.10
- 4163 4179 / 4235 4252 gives 1.21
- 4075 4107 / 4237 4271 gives 1.20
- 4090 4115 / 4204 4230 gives 1.09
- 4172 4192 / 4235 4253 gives 1.18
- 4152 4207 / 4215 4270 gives 1.14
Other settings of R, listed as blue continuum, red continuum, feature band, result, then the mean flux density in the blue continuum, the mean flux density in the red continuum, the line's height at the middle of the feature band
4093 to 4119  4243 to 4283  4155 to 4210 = 2.9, 28.7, 31.6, 30.1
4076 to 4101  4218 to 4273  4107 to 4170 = 1.1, 29.5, 31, 30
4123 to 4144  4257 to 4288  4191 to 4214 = 1.0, 30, 30.6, 30.3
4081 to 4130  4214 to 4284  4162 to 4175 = 0.9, 29.8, 31.1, 30.4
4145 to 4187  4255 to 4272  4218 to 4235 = 0.4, 27.9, 31.5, 30.1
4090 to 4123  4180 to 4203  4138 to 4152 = 0.5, 29.1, 29.1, 29.1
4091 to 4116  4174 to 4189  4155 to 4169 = -0.8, 28.7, 28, 28.2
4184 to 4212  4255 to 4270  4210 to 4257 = -0.6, 29.1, 32.2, 30.8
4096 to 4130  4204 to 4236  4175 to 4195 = 0.6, 28.9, 29.7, 29.5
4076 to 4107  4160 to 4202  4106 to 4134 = -1.4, 28.9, 28.9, 28.9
